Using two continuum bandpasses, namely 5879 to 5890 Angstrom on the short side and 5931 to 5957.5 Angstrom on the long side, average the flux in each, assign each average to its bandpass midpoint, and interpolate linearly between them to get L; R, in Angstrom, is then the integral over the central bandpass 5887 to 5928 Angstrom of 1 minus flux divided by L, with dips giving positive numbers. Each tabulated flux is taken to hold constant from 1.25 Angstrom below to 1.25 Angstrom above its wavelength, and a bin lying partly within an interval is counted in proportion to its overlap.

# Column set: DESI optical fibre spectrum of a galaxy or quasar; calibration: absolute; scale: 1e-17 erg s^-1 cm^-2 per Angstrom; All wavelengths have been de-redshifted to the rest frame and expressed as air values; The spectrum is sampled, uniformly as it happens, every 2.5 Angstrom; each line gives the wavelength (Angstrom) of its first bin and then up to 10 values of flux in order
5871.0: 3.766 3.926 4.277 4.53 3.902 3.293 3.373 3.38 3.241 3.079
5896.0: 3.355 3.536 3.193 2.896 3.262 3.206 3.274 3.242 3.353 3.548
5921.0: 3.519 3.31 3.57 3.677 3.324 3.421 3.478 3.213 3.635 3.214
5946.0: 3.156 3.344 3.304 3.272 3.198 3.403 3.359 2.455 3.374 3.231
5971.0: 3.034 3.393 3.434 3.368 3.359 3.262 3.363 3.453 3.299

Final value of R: 1.7 Angstrom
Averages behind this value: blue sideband 3.55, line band 3.32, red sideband 3.32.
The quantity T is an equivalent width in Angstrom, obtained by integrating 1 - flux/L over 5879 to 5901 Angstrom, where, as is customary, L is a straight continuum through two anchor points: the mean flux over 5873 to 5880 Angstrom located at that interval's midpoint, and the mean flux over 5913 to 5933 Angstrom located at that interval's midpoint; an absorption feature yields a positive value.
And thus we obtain 3.3 Angstrom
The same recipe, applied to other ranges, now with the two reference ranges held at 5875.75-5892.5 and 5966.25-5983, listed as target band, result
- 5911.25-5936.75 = 0.5 Angstrom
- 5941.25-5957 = 0.6 Angstrom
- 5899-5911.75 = 1.4 Angstrom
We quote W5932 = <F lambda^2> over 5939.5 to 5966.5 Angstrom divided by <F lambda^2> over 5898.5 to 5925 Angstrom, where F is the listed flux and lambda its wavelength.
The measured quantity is 1.0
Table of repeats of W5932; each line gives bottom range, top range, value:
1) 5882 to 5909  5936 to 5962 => 1.04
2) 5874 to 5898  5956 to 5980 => 0.92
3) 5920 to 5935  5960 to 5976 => 0.92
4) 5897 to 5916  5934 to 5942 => 1.07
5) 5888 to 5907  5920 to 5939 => 1.08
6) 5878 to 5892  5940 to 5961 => 0.95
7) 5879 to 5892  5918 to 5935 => 1.01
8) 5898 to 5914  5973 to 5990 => 1.08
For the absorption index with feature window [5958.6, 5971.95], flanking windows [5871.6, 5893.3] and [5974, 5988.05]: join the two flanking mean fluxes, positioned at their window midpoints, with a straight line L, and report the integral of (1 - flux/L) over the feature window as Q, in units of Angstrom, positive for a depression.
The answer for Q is 1.2 Angstrom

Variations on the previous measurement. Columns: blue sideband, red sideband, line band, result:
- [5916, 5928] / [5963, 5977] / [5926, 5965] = 0.4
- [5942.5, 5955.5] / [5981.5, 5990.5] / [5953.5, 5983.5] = 0.6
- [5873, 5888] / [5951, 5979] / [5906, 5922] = 1.1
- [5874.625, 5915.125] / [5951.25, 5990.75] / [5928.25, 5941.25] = -0.3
